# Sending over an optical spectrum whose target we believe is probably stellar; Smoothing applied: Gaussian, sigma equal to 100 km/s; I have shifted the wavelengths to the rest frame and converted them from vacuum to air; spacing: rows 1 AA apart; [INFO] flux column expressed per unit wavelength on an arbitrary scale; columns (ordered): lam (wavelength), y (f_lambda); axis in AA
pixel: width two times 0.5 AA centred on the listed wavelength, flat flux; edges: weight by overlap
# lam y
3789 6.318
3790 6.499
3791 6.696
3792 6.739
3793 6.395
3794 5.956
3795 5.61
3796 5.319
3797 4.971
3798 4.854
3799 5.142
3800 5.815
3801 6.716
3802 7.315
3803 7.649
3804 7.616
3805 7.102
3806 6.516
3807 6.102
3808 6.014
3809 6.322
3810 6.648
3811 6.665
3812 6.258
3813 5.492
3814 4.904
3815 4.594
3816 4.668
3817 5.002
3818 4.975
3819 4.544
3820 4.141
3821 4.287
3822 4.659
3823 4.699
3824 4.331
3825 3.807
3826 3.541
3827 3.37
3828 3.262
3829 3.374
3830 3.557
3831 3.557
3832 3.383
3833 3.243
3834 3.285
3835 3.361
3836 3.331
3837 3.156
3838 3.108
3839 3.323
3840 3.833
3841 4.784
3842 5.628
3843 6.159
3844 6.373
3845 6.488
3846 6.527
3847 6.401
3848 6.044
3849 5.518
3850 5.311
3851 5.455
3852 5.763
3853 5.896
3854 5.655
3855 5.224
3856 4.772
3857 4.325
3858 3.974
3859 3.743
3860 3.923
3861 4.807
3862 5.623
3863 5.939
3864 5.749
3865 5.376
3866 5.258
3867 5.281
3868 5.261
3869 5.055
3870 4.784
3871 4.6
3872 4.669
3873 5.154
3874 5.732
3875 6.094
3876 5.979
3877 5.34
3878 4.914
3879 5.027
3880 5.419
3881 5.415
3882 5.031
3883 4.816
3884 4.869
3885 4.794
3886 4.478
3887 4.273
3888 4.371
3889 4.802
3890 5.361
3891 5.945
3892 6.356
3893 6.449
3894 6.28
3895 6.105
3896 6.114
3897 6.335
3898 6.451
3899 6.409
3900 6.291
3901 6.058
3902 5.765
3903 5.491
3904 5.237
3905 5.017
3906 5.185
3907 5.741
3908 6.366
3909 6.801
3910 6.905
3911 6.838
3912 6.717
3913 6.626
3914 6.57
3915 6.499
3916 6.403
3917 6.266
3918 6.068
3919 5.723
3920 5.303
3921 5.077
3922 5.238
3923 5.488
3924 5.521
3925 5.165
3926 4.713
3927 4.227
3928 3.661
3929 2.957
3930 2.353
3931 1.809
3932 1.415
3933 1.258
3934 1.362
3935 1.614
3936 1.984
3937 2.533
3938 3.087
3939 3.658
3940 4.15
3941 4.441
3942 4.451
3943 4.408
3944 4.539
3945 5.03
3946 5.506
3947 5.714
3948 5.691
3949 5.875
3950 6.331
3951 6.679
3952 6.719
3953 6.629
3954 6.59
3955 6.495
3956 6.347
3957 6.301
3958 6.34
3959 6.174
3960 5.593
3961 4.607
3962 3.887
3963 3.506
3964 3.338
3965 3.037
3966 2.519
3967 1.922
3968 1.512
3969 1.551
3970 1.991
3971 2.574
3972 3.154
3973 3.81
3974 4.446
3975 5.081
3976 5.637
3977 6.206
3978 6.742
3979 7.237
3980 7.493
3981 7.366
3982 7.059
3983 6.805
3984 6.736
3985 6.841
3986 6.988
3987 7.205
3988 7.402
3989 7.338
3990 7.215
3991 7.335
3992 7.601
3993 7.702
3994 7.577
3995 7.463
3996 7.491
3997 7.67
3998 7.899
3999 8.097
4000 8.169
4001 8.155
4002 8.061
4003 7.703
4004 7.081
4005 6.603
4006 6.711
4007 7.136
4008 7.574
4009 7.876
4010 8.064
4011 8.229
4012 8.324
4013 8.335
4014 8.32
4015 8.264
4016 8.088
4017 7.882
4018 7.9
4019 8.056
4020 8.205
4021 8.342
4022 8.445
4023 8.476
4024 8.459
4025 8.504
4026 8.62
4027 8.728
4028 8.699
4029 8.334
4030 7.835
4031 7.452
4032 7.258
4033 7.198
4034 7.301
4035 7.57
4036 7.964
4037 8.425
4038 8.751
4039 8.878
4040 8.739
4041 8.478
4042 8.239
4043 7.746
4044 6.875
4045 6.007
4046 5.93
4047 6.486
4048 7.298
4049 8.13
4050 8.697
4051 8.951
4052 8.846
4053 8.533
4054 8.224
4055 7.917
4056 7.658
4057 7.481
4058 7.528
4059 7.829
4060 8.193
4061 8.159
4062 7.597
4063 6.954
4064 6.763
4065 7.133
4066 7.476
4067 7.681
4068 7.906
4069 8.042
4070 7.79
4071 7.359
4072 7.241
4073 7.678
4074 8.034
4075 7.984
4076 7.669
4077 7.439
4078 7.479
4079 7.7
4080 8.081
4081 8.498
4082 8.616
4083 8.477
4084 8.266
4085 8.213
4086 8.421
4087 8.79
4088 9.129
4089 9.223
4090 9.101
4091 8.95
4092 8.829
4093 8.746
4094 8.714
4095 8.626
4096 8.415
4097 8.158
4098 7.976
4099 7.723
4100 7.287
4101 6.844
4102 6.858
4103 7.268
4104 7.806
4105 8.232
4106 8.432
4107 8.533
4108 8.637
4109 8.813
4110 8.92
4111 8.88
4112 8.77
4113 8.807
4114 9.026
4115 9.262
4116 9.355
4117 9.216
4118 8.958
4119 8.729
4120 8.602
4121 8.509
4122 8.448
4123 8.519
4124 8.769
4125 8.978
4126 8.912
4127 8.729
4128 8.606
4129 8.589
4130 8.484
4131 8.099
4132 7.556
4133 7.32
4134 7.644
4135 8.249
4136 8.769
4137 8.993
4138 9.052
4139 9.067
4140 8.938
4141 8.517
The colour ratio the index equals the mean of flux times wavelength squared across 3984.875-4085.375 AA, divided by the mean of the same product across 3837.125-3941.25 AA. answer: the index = 1.7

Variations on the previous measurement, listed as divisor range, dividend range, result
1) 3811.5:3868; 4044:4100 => 1.90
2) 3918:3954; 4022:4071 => 1.91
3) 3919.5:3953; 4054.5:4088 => 1.99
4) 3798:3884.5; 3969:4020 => 1.49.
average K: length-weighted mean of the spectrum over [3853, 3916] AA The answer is 5.5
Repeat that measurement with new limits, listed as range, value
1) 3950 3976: 4.49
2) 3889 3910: 5.98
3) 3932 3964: 4.68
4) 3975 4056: 7.71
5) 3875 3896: 5.34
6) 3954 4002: 5.85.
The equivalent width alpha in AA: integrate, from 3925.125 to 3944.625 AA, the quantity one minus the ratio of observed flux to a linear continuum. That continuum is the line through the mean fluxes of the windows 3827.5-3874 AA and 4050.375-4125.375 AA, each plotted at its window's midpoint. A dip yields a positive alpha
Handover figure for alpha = 9.31 AA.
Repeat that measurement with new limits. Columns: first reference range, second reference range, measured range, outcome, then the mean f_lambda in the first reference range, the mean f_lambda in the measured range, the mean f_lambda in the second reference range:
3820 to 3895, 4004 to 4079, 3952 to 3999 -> 7.4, 4.86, 5.74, 7.84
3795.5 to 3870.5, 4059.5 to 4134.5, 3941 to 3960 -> 1.9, 5.05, 5.83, 8.24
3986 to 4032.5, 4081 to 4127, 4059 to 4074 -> 1.2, 7.86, 7.59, 8.53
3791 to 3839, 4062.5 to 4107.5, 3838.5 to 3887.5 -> 2.9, 5.01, 5.2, 8.01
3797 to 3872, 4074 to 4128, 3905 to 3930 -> 2.0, 5.04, 5.59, 8.44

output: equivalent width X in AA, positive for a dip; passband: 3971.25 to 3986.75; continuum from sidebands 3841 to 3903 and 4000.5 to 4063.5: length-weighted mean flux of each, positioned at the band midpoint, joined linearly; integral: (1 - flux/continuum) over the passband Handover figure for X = 2.3 AA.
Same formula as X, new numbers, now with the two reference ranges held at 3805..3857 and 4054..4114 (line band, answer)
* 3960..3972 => 6.7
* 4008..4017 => -1.2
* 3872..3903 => 0.3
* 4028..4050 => -0.6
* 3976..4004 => -1.9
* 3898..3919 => -1.1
